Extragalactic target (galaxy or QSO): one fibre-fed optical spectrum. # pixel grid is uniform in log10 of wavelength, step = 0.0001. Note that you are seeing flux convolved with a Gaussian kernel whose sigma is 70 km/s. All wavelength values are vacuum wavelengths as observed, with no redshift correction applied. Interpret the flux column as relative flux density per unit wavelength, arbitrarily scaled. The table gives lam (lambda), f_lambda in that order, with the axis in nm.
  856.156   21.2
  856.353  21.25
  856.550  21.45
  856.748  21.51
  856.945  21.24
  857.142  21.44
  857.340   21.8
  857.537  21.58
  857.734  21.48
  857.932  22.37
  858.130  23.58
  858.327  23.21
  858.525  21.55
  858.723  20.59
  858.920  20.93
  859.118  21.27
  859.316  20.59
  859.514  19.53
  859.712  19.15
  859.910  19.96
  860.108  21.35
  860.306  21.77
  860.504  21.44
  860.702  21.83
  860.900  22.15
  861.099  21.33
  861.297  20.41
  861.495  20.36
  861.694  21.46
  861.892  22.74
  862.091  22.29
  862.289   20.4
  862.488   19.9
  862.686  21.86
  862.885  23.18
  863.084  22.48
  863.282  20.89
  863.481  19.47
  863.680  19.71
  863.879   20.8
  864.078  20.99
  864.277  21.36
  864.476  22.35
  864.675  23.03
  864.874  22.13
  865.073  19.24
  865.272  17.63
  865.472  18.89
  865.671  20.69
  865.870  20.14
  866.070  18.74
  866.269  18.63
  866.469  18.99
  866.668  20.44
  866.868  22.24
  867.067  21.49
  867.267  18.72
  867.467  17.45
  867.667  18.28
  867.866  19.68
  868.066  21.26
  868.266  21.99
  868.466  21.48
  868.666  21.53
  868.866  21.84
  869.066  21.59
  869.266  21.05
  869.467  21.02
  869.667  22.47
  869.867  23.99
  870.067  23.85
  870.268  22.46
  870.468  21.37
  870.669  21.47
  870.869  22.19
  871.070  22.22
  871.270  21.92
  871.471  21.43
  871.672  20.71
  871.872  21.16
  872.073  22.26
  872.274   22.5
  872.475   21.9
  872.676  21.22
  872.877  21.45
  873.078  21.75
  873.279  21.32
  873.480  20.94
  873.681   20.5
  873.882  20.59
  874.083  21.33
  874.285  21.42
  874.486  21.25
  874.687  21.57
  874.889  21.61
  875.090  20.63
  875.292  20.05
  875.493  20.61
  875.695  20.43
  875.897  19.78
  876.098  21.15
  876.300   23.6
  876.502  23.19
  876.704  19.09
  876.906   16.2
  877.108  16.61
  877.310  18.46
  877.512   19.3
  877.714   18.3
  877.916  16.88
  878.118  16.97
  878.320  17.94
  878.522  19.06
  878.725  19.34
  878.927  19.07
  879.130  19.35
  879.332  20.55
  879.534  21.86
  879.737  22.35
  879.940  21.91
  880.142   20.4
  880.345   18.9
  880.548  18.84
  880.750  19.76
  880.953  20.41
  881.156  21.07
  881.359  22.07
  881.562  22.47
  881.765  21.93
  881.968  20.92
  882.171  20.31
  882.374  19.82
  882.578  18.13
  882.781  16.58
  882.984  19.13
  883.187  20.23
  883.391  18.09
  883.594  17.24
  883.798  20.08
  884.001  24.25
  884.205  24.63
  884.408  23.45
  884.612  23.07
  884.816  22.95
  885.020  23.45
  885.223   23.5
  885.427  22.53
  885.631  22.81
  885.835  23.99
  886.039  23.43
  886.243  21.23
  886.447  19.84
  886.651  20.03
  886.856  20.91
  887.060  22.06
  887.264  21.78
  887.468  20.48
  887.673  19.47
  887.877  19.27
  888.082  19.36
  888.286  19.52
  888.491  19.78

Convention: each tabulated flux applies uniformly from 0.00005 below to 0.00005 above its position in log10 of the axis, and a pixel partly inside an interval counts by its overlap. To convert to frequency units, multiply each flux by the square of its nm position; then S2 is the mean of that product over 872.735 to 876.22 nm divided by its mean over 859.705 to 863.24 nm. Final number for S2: 1.0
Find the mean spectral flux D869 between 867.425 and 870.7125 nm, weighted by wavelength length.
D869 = 21.4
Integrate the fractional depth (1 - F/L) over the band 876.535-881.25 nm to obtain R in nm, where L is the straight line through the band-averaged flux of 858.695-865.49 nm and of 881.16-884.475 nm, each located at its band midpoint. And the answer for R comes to 0.31 nm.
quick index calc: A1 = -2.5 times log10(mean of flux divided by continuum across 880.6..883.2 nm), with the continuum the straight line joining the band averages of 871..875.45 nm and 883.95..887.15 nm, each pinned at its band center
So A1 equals 0.10 mag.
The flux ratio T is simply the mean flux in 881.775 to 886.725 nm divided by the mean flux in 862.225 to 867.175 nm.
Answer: 1.0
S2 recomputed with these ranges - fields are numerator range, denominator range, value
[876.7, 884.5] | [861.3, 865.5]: 0.98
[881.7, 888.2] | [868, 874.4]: 1.00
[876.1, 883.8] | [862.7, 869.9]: 0.98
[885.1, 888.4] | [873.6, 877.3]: 1.07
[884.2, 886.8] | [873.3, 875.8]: 1.11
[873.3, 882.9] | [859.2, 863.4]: 0.99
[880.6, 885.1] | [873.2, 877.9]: 1.05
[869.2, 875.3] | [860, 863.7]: 1.04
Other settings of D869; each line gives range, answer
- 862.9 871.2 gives 20.9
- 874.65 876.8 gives 21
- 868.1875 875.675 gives 21.6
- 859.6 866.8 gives 20.8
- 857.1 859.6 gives 21.5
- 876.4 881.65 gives 19.6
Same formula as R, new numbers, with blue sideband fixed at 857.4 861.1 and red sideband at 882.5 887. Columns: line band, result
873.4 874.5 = 0.02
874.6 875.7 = 0.03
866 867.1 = 0.07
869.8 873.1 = -0.09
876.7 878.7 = 0.33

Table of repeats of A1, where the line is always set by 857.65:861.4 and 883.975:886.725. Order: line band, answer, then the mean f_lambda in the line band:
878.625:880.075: 0.091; 20.6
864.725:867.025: 0.091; 19.9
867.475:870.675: 0.019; 21.5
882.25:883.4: 0.205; 18.7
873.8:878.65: 0.125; 19.8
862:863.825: 0.018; 21.1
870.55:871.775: 0.015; 21.7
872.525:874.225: 0.046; 21.2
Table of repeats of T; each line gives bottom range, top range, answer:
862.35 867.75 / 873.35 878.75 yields 0.98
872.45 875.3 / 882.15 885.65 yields 1.00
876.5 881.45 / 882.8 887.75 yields 1.11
